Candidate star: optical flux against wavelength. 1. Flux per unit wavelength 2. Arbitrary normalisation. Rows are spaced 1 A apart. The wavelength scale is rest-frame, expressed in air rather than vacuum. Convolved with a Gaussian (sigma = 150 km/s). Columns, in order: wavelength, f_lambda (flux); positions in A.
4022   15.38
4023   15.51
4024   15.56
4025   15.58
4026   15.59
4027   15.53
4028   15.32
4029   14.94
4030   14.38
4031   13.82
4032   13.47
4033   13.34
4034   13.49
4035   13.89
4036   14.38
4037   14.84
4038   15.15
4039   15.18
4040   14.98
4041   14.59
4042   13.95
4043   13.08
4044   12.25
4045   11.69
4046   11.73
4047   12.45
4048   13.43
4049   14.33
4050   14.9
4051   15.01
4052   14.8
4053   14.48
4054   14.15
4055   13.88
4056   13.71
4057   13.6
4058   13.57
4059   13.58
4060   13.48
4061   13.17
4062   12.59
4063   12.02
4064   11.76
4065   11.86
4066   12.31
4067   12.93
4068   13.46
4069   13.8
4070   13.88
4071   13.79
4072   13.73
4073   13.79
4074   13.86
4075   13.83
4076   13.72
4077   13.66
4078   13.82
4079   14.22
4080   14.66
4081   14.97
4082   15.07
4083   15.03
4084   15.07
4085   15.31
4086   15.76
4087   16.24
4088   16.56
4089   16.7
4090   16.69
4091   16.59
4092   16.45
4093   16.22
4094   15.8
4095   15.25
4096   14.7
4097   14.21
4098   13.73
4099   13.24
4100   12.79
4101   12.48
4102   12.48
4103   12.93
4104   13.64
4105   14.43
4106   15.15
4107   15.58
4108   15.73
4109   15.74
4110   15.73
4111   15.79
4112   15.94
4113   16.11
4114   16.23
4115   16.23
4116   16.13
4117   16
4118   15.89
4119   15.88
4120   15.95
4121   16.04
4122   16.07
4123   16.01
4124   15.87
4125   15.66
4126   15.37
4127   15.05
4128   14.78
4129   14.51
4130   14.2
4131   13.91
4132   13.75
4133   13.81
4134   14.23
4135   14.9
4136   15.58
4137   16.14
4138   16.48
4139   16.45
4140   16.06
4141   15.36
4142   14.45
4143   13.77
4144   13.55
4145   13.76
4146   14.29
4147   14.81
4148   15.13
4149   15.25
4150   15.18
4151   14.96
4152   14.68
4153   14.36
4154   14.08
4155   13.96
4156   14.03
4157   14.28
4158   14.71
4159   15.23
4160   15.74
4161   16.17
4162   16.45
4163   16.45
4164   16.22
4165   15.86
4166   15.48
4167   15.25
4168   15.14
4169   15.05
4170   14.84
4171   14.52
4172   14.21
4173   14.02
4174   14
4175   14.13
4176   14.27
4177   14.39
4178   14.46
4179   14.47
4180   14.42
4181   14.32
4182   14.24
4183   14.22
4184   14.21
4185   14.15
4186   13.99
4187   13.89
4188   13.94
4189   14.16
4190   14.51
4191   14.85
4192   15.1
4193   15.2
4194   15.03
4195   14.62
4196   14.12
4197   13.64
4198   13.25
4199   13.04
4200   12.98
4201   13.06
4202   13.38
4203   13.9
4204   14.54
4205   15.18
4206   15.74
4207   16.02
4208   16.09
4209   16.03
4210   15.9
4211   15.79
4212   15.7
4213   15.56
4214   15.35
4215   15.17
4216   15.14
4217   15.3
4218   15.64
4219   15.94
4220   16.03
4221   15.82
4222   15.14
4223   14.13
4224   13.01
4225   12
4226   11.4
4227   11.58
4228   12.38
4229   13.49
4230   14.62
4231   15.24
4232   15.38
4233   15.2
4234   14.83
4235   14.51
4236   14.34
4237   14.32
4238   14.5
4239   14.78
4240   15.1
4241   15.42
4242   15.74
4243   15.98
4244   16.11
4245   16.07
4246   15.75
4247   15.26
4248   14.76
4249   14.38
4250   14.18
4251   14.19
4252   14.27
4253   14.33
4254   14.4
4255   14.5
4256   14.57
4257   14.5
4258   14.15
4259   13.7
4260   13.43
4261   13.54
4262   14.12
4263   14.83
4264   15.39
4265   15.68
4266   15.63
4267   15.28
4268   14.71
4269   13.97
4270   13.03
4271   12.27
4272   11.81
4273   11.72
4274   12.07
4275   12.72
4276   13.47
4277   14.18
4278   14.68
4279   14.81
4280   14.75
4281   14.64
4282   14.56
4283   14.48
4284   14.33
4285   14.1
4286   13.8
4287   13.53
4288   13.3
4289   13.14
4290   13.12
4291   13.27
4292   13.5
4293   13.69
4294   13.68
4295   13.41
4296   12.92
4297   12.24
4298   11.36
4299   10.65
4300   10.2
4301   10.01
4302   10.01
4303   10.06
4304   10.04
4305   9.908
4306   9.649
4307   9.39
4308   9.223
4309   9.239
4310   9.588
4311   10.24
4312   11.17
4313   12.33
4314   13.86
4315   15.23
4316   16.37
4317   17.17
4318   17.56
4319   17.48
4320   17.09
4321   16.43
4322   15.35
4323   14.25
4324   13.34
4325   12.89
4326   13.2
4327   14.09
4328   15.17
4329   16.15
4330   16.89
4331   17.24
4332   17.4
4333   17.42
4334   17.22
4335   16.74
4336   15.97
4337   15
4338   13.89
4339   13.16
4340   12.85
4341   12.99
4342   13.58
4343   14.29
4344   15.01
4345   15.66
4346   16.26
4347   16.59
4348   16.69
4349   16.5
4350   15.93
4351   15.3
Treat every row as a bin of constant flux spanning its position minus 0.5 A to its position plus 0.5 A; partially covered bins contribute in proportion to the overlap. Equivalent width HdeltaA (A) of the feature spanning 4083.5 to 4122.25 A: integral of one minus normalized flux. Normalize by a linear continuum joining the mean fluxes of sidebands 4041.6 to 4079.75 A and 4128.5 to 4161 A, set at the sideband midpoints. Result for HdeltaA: -3.3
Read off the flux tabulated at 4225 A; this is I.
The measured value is 12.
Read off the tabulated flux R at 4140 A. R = 16.06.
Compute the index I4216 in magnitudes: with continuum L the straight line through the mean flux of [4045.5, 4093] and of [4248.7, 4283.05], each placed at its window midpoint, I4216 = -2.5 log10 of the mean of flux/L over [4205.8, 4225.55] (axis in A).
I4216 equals -0.09 mag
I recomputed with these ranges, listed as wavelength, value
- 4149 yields 15.25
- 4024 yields 15.56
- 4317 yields 17.17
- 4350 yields 15.93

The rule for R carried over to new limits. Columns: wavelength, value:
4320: 17.09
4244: 16.11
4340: 12.85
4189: 14.16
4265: 15.68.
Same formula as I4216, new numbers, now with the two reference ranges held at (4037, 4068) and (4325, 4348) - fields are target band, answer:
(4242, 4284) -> 0.04 mag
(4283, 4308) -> 0.24 mag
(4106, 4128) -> -0.14 mag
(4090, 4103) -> -0.06 mag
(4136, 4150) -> -0.07 mag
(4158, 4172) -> -0.09 mag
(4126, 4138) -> -0.05 mag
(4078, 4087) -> -0.10 mag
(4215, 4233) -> 0.02 mag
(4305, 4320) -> 0.18 mag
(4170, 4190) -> 0.01 mag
